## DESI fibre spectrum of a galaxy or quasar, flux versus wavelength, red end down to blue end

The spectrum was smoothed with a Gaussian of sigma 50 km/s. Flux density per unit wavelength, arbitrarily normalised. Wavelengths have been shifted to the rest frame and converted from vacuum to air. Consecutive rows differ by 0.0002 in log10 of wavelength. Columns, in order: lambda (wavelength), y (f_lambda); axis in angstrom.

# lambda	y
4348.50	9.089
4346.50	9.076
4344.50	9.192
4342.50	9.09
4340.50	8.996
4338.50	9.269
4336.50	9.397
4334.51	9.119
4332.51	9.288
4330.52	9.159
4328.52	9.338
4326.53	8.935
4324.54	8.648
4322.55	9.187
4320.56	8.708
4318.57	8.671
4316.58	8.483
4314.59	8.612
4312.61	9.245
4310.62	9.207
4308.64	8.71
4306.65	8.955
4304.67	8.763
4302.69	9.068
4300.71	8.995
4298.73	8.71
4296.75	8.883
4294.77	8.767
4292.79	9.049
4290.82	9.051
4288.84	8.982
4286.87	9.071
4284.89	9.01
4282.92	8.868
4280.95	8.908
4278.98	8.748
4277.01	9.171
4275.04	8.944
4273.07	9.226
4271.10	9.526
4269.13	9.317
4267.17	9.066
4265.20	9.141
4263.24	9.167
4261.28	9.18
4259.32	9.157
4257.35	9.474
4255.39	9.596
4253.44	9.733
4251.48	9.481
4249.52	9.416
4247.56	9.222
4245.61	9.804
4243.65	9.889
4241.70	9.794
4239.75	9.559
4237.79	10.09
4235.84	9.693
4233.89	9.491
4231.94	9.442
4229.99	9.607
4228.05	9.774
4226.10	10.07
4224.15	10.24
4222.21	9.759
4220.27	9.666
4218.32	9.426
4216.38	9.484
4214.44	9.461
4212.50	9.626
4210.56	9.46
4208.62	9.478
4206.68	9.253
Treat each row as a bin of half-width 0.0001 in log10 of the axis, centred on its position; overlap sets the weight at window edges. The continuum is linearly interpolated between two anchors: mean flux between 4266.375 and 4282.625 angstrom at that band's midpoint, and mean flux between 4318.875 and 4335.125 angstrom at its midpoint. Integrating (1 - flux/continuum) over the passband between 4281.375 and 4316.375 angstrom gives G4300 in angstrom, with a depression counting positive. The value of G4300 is 0.5 angstrom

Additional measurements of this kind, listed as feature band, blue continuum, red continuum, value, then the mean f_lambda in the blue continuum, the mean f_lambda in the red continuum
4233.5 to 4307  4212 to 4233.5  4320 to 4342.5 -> 1.5 angstrom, 9.68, 9.1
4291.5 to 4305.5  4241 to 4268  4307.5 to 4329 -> 0.2 angstrom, 9.44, 8.88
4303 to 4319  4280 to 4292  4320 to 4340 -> 0.4 angstrom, 8.99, 9.11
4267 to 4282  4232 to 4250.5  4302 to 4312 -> 0.3 angstrom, 9.65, 8.95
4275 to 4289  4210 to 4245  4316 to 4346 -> 0.6 angstrom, 9.7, 9.04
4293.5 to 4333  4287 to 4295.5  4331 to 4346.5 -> 0.7 angstrom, 8.98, 9.19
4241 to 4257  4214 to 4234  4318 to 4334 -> -0.1 angstrom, 9.69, 9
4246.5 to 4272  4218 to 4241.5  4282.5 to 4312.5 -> 0.1 angstrom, 9.74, 8.95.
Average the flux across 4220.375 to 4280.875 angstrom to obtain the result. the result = 9.49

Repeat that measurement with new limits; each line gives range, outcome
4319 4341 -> 9.09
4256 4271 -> 9.24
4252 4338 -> 9.06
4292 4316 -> 8.9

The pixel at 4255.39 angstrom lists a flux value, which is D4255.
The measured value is 9.596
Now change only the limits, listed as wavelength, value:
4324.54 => 8.648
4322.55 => 9.187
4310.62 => 9.207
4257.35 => 9.474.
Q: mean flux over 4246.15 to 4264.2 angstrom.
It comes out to 9.39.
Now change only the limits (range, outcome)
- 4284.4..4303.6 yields 8.96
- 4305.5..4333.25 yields 8.94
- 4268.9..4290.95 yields 9.06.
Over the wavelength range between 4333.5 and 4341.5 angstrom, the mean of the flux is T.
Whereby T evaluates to 9.19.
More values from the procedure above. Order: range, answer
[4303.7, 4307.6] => 8.86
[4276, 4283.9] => 8.93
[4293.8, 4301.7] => 8.84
